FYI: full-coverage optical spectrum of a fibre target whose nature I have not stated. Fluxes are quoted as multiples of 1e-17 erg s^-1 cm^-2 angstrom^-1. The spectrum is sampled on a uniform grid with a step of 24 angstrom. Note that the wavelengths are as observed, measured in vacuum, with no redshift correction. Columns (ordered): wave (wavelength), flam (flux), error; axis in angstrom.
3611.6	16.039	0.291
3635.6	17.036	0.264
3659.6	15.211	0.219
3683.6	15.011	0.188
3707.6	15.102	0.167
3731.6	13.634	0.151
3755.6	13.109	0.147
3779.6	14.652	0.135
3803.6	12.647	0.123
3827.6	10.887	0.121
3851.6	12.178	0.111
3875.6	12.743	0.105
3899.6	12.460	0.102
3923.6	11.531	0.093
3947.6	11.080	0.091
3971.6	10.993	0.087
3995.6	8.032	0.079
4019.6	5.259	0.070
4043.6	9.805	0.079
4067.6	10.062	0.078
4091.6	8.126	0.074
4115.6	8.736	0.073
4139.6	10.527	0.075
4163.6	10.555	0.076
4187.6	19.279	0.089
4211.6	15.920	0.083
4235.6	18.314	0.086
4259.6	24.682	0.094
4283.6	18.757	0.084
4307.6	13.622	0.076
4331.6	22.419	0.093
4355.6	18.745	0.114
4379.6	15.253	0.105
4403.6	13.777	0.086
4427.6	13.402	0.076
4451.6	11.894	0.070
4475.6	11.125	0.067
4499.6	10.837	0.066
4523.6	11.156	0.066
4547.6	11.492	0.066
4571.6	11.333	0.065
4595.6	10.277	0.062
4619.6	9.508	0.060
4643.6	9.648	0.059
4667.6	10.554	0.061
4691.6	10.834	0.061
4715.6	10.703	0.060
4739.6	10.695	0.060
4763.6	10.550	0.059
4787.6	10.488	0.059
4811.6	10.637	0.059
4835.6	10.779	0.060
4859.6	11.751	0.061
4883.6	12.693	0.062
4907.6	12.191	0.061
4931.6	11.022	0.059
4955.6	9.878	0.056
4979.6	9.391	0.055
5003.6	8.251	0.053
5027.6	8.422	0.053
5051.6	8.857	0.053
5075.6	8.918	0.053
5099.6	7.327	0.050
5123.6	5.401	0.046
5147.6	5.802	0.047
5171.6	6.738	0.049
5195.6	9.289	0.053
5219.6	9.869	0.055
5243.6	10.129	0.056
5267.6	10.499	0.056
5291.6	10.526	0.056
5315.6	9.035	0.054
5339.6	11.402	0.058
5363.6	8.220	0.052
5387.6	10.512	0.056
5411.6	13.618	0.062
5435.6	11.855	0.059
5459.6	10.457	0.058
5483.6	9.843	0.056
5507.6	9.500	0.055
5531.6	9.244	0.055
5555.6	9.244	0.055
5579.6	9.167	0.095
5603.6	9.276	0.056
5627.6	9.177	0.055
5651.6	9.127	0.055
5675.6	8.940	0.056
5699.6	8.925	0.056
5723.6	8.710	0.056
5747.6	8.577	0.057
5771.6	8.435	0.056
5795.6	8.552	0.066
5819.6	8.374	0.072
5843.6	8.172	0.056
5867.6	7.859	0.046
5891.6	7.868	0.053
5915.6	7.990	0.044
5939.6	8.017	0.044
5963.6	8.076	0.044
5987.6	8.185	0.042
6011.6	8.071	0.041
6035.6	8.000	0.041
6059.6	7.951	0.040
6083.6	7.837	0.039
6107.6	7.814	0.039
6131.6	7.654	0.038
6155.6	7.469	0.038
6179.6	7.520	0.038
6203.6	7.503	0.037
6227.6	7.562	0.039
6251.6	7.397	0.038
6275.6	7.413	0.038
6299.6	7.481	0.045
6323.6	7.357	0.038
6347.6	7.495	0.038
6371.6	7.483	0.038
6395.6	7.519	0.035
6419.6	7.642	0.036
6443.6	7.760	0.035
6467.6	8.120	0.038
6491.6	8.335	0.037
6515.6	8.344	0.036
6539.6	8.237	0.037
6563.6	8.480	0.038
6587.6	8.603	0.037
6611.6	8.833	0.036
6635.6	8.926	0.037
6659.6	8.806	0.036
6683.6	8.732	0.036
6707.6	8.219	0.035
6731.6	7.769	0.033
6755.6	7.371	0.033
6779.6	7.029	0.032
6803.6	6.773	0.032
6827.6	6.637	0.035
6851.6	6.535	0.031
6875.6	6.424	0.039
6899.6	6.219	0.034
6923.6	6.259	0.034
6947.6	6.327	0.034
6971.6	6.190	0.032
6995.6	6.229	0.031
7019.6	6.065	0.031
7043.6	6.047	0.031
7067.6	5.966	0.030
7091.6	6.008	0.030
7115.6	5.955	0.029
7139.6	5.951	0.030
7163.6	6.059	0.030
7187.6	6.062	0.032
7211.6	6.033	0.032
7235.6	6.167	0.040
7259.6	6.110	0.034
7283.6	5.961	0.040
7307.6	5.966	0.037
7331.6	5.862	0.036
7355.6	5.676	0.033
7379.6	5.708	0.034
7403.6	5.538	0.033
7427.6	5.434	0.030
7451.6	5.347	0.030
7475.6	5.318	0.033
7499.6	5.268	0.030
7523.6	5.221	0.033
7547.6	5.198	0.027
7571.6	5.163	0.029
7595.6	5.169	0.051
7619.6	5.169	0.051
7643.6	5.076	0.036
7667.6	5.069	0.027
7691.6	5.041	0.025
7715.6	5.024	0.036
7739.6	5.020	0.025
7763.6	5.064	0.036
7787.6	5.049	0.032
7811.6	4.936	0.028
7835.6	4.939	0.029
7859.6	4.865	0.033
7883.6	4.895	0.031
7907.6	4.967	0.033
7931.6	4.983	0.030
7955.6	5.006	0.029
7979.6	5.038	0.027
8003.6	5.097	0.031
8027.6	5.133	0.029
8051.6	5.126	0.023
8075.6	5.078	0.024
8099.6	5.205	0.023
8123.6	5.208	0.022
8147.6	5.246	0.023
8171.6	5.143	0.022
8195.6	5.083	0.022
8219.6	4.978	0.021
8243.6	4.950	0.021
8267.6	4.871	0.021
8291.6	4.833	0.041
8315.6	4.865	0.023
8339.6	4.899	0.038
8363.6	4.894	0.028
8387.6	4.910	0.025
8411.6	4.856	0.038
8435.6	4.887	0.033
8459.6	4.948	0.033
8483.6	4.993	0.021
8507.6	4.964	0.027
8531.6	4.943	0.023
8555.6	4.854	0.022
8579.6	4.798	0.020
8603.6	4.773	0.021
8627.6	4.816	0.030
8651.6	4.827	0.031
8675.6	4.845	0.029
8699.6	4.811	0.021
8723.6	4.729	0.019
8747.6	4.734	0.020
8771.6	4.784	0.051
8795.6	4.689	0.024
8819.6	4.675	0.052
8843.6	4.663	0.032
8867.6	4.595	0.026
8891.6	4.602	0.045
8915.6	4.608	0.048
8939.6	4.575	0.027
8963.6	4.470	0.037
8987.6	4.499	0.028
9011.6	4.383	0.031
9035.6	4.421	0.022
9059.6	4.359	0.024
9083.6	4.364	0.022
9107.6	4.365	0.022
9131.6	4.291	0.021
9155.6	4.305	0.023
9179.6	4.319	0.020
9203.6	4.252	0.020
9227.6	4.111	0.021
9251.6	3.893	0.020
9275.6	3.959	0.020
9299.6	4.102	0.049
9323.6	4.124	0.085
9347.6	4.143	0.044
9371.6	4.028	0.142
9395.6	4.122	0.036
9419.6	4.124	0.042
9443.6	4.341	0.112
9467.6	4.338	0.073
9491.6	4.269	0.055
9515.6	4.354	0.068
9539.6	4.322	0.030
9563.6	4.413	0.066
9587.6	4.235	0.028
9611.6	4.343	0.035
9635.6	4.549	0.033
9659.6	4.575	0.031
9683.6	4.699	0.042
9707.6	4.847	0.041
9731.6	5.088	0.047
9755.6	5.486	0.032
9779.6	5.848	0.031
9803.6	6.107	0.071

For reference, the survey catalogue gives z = 2.489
